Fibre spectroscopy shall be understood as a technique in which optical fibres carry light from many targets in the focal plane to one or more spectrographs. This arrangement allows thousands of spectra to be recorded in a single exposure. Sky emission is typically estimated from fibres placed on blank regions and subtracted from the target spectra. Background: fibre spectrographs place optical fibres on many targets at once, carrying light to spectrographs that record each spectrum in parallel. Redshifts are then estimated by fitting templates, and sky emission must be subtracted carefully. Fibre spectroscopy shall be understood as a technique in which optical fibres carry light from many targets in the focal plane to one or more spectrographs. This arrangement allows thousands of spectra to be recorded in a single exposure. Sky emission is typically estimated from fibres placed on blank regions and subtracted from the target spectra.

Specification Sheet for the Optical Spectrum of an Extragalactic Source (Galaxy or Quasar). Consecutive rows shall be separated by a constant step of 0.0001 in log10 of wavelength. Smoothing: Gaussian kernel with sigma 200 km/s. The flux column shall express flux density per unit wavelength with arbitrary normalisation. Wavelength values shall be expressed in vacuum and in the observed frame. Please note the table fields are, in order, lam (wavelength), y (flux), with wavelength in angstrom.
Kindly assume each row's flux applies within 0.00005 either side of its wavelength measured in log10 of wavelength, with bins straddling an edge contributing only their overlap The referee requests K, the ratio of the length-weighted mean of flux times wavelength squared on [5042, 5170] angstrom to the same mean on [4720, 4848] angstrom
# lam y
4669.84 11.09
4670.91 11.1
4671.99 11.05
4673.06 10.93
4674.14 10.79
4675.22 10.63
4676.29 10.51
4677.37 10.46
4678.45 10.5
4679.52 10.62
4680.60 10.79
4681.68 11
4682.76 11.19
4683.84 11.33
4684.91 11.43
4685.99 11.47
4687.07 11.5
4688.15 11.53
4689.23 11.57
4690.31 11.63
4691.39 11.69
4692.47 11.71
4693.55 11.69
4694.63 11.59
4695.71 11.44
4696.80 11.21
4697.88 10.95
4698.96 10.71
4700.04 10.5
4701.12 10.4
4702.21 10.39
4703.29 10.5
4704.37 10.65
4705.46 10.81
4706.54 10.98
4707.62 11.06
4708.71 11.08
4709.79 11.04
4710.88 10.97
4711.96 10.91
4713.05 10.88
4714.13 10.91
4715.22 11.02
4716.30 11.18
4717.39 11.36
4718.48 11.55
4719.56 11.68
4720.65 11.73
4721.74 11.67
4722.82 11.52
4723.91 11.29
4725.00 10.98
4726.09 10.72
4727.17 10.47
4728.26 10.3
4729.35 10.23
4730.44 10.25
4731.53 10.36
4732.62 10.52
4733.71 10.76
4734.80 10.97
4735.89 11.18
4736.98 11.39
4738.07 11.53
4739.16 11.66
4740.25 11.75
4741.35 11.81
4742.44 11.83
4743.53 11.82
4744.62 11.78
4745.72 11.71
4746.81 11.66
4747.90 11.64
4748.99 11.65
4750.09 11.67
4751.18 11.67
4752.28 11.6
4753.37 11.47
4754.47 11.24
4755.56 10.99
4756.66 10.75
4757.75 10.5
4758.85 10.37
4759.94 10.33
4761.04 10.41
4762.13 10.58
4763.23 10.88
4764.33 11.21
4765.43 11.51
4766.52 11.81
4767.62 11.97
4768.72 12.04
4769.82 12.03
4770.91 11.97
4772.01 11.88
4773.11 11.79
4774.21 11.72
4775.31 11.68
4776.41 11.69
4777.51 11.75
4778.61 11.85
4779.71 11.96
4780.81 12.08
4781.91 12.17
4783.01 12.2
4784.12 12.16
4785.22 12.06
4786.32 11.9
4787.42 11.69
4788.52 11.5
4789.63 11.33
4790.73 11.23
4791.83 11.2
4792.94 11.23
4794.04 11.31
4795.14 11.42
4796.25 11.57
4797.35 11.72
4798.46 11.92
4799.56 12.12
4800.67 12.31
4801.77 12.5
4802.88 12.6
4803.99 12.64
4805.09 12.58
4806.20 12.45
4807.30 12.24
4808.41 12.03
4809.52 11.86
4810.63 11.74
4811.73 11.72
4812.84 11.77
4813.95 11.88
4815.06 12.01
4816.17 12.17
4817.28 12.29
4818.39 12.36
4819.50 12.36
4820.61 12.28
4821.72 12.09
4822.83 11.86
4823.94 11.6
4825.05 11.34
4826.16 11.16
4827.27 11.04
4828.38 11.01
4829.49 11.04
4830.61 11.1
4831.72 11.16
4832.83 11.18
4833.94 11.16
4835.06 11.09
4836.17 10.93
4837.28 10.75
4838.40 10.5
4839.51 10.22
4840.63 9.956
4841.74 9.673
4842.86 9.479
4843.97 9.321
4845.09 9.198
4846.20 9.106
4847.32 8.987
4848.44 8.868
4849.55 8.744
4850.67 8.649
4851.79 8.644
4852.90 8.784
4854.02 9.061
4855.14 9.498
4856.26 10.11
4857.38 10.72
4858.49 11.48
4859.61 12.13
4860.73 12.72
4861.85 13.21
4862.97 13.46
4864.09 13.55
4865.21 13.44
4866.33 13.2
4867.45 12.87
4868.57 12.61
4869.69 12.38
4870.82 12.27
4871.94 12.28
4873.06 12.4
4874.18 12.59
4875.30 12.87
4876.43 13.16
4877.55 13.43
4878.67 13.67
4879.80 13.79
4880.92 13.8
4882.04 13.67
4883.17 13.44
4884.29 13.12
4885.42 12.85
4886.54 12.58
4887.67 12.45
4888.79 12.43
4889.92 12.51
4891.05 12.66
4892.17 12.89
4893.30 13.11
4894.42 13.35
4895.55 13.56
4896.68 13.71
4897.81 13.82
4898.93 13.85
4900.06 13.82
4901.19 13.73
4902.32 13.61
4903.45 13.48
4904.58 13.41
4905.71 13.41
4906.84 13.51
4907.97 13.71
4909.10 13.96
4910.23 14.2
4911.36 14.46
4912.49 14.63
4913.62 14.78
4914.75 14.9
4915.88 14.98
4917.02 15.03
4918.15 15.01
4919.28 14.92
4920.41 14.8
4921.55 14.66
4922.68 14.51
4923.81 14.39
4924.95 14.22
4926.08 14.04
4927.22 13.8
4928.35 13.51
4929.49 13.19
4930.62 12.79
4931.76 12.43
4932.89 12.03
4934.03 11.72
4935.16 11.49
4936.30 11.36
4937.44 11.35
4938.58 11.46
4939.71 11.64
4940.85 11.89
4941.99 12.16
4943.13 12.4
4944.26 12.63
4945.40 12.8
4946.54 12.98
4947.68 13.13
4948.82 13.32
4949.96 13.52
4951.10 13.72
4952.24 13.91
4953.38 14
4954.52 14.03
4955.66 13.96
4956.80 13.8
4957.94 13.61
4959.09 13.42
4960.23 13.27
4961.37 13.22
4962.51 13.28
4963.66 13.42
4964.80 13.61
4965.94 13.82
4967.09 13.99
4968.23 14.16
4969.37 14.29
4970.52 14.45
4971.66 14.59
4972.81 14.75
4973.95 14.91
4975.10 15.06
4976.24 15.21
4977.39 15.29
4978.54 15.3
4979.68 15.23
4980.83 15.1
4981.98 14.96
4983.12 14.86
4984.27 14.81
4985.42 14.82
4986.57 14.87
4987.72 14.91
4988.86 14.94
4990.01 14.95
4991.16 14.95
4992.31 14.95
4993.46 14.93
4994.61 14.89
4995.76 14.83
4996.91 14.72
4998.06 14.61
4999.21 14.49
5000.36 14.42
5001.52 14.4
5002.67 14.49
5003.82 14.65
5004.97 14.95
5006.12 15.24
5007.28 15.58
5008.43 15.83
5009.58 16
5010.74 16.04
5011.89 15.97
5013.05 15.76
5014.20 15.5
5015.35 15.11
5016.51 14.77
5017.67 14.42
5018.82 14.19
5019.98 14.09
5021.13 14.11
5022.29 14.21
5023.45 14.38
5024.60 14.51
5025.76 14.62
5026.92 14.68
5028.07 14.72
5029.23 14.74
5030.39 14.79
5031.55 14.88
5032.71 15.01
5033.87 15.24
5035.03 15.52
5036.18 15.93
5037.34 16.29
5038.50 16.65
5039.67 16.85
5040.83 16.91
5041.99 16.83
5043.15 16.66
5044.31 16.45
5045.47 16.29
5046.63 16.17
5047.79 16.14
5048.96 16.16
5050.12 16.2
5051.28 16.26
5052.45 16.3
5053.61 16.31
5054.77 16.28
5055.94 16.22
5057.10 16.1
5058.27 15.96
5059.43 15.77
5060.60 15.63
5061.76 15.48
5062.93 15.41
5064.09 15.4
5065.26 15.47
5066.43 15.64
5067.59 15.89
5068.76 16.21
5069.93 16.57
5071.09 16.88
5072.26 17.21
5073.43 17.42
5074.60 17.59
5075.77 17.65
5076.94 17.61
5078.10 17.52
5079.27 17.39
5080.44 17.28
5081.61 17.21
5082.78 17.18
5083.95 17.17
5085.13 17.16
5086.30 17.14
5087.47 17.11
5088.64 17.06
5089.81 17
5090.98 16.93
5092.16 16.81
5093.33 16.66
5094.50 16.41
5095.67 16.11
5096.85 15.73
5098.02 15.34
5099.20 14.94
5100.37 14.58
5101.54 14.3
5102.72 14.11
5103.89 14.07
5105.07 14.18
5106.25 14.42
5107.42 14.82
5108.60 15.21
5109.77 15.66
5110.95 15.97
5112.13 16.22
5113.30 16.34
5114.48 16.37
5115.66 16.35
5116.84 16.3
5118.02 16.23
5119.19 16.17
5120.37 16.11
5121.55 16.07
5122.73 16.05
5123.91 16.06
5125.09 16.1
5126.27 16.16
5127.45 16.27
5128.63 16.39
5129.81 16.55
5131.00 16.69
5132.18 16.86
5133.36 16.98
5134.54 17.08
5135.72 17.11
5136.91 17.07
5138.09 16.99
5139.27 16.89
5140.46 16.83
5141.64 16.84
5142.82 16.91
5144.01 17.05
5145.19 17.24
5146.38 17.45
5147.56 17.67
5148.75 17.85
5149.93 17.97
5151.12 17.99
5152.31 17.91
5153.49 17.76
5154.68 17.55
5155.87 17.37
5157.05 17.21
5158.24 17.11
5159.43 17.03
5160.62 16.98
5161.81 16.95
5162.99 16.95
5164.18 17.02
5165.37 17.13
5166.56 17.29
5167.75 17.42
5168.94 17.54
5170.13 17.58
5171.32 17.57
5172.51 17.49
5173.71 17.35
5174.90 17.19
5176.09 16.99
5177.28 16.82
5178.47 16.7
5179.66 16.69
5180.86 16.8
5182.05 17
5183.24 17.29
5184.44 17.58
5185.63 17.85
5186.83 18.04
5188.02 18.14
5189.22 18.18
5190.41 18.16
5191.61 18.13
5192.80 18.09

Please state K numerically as 1.65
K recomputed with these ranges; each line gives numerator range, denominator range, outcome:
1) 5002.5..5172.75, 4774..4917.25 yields 1.48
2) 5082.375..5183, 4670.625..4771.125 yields 1.76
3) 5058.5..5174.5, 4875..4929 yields 1.31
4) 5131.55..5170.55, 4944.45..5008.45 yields 1.29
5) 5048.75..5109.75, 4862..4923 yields 1.29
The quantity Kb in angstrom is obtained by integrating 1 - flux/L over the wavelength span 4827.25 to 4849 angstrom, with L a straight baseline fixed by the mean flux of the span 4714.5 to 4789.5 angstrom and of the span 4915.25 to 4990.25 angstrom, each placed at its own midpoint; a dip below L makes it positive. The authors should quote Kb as 3.77 angstrom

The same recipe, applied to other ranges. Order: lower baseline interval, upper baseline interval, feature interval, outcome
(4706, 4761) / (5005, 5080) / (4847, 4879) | 3.8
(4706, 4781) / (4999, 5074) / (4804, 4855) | 6.7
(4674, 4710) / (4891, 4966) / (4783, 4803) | 0.5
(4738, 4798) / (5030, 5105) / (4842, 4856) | 4.1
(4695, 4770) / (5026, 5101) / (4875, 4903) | 0.6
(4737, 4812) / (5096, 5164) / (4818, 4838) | 1.6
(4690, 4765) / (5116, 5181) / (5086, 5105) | 0.5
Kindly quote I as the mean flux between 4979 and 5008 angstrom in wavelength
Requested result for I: 14.9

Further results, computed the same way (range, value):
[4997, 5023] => 14.9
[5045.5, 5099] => 16.5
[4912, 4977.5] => 13.6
